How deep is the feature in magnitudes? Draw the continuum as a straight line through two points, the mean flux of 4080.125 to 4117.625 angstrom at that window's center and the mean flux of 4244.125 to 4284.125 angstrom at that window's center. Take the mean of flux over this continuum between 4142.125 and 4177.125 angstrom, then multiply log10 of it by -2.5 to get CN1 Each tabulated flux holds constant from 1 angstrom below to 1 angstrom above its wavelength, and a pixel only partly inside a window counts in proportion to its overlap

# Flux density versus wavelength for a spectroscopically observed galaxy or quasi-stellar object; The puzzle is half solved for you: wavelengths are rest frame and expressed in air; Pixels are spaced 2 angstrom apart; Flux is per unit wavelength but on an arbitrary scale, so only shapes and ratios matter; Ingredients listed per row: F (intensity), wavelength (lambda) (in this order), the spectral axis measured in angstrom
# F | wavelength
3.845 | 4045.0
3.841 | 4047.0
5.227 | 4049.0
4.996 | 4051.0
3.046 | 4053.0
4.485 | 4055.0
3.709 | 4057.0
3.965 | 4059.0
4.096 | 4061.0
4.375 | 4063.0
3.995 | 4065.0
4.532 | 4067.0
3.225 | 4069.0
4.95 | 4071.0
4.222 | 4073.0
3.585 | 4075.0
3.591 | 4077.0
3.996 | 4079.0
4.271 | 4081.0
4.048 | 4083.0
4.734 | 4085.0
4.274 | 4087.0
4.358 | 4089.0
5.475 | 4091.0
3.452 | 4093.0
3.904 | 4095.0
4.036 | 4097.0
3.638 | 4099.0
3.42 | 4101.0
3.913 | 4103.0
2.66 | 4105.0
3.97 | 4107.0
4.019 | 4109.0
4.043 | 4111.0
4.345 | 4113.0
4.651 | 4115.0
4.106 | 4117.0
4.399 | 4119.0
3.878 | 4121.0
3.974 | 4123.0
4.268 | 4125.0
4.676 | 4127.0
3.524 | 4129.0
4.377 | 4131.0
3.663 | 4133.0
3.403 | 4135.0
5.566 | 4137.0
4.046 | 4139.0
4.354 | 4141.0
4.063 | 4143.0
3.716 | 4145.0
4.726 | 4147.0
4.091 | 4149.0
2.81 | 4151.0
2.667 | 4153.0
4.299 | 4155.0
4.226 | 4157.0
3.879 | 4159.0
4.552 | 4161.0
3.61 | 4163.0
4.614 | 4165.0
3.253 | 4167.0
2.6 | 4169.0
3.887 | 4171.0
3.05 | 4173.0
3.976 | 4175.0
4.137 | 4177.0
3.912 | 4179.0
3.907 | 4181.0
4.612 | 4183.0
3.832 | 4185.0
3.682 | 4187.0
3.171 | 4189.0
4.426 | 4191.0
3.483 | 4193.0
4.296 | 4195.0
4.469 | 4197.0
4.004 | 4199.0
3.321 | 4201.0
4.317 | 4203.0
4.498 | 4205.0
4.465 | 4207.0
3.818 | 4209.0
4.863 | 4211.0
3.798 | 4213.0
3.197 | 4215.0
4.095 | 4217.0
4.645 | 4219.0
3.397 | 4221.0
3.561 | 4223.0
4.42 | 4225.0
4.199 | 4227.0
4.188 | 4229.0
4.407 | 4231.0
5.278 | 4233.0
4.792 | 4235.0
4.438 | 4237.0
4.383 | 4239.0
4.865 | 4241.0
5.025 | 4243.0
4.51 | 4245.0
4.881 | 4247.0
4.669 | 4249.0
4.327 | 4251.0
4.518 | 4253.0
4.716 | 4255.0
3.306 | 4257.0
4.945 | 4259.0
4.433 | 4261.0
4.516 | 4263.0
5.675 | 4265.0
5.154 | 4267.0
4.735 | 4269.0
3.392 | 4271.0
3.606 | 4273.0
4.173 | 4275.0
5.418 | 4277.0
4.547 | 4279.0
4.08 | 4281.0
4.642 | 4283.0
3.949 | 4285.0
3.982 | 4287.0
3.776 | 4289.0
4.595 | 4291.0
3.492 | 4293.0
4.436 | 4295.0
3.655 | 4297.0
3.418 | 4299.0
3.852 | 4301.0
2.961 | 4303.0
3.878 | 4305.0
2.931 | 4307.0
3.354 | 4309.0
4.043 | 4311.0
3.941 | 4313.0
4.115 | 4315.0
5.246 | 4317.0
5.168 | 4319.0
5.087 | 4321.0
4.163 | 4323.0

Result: 0.123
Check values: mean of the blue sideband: 4.07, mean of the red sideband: 4.51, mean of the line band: 3.78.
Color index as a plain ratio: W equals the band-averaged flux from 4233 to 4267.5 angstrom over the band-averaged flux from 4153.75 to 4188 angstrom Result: 1.2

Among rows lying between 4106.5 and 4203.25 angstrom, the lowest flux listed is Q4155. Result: 2.6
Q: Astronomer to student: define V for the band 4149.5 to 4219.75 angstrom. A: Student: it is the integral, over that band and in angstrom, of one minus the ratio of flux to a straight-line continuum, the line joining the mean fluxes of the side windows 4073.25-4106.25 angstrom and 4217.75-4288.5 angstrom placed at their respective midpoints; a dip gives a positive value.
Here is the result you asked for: 5.8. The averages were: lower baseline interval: 3.97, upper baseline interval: 4.44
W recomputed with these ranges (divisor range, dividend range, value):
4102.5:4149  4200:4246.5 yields 1.04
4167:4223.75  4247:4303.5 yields 1.10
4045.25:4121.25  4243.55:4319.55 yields 1.04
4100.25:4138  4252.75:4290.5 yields 1.09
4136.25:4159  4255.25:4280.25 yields 1.12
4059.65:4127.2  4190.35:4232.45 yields 1.00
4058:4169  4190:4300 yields 1.07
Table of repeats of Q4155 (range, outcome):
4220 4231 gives 3.397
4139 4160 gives 2.667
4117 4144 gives 3.403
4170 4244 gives 3.05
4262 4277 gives 3.392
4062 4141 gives 2.66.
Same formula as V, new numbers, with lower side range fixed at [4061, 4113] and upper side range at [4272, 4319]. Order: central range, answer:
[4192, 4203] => 0.2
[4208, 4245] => -2.5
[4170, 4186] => 0.5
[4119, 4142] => -0.8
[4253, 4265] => -1.4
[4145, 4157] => 0.8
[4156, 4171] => 0.8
